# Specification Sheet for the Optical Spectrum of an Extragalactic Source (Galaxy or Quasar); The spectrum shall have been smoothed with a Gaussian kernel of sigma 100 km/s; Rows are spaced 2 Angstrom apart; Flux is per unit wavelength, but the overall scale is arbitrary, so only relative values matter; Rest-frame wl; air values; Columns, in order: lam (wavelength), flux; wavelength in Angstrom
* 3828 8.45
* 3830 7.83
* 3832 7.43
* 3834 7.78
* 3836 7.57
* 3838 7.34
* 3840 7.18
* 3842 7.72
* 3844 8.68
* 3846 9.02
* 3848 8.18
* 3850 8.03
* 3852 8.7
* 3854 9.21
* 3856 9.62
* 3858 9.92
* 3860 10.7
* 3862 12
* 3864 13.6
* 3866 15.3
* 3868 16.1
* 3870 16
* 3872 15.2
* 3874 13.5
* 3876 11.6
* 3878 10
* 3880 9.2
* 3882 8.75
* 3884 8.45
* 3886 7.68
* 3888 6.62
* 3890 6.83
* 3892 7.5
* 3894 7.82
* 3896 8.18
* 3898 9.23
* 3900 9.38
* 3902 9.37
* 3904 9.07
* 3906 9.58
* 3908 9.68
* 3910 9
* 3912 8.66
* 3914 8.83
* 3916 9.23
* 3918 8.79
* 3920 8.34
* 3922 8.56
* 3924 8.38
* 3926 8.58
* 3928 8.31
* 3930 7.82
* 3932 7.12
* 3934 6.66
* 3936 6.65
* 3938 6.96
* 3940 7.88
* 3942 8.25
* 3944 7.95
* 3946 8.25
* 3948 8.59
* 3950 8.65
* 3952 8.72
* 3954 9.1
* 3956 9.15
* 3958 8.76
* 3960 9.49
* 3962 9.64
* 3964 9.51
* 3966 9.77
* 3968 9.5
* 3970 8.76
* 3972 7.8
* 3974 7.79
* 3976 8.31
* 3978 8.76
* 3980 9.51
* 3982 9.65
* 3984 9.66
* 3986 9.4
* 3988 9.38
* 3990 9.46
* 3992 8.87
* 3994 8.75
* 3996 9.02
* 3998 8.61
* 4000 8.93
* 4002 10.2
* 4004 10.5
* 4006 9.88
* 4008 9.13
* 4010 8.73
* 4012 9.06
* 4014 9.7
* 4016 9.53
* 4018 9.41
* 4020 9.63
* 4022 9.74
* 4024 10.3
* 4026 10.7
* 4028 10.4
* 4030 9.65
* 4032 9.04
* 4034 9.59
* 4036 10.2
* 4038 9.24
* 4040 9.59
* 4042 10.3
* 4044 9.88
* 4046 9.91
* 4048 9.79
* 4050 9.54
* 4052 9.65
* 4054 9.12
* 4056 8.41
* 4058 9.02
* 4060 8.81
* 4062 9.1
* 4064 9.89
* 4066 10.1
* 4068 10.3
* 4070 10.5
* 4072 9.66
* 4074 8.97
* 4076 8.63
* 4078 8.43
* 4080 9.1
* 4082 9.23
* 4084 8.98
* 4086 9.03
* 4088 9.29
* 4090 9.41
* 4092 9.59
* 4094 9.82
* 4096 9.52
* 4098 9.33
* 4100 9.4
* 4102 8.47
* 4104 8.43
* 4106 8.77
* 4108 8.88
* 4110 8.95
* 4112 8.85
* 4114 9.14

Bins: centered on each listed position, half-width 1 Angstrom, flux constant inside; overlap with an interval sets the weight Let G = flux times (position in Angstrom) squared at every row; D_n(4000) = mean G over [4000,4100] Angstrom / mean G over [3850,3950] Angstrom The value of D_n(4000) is 1.1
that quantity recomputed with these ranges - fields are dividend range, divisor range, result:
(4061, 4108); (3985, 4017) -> 1.04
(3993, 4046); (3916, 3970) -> 1.18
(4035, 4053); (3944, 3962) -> 1.16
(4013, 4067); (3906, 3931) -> 1.18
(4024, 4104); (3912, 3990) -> 1.16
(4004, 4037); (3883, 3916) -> 1.21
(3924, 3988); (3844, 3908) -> 0.88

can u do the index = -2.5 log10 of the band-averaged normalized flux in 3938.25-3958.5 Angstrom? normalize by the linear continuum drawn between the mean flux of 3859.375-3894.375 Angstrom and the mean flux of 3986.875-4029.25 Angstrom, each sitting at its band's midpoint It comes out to 0.20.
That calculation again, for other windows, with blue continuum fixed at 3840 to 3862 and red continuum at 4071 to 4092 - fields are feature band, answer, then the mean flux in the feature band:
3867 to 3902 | -0.12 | 10.1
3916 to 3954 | 0.12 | 8.09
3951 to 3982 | 0.01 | 8.99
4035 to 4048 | -0.09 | 9.85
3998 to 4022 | -0.05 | 9.49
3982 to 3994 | -0.03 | 9.33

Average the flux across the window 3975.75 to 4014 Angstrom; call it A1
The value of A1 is 9.28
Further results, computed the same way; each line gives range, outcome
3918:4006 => 8.71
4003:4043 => 9.72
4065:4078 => 9.6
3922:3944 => 7.72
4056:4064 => 9.02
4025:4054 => 9.8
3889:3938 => 8.37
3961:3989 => 9.1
